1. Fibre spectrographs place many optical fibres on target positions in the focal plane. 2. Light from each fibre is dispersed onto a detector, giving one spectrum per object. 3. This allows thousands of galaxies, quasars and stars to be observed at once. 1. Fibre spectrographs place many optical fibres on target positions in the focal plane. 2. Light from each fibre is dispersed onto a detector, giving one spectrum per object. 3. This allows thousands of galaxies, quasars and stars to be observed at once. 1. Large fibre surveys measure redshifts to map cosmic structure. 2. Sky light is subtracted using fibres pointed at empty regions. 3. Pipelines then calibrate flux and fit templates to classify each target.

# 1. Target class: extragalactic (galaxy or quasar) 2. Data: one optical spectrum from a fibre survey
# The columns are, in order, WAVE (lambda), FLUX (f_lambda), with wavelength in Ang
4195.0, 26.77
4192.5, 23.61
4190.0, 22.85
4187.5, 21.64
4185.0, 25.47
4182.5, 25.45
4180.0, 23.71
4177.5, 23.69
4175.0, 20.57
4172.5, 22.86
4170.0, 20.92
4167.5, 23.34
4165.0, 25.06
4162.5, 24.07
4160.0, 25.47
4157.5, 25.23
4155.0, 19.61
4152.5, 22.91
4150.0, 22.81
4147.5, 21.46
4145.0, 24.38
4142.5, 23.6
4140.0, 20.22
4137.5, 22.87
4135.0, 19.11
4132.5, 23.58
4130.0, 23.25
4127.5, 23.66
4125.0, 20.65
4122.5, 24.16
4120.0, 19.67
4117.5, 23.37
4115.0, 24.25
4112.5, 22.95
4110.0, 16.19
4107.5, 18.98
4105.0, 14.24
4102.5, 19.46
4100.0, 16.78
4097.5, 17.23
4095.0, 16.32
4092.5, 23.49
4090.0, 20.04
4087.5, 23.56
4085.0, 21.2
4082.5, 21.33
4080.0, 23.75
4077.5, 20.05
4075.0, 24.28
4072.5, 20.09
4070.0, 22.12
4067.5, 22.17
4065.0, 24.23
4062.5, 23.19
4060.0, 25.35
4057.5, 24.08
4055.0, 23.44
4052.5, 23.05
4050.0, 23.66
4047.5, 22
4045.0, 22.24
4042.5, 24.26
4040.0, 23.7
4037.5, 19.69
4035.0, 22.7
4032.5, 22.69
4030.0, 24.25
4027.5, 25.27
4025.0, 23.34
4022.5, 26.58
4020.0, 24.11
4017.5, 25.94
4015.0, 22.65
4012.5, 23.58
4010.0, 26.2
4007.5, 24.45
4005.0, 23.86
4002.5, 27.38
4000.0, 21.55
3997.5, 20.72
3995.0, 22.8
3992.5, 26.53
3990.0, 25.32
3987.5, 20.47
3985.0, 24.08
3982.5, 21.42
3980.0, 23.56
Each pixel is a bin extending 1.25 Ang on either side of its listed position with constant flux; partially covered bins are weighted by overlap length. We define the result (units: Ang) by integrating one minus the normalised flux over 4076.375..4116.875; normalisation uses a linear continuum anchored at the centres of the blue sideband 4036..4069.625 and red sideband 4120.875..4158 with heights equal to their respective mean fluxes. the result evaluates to 4.9 Ang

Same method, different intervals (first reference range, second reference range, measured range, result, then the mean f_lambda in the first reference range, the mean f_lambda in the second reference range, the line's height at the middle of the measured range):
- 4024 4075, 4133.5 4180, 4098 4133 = 3.4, 23.1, 22.7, 22.9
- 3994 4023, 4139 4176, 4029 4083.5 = 2.0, 24.1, 22.9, 23.7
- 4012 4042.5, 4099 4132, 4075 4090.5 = -0.1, 23.7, 20.7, 21.8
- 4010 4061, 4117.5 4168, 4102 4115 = 2.4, 23.7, 22.8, 23.1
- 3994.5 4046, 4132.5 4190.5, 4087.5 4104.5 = 3.1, 23.7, 22.9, 23.3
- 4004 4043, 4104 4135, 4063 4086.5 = 0.3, 23.9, 21.2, 22.5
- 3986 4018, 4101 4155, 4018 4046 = -0.3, 23.9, 21.4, 23.3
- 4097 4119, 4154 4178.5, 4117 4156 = -1.9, 19.3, 23.1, 21.2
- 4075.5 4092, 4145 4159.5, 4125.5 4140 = 0.2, 21.9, 22.7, 22.5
